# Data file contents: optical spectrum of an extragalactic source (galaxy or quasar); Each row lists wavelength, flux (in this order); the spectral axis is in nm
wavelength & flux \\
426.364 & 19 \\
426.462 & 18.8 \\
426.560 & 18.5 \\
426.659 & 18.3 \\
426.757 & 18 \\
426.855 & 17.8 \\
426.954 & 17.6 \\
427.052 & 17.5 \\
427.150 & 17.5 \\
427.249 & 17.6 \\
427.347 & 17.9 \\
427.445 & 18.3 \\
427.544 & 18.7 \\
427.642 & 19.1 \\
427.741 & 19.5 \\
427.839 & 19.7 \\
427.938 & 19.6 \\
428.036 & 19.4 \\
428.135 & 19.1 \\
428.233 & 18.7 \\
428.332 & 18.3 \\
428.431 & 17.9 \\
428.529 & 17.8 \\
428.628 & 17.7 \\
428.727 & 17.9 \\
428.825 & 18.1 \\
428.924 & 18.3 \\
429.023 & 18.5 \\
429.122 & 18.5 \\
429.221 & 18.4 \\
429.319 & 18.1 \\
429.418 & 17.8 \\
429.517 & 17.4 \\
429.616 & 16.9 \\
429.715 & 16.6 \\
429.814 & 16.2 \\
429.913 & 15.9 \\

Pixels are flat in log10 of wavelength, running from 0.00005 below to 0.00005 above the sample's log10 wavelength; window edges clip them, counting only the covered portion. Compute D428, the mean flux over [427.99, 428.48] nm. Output 18.7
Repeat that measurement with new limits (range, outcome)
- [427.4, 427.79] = 18.9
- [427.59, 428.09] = 19.5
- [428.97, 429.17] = 18.5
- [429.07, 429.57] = 18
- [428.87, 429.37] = 18.4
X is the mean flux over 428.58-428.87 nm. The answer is 17.9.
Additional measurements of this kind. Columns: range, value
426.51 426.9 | 18.2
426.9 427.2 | 17.5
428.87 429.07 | 18.3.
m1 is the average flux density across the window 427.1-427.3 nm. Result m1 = 17.6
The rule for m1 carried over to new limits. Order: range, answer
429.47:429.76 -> 17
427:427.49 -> 17.8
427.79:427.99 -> 19.7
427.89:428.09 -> 19.5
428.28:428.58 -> 18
